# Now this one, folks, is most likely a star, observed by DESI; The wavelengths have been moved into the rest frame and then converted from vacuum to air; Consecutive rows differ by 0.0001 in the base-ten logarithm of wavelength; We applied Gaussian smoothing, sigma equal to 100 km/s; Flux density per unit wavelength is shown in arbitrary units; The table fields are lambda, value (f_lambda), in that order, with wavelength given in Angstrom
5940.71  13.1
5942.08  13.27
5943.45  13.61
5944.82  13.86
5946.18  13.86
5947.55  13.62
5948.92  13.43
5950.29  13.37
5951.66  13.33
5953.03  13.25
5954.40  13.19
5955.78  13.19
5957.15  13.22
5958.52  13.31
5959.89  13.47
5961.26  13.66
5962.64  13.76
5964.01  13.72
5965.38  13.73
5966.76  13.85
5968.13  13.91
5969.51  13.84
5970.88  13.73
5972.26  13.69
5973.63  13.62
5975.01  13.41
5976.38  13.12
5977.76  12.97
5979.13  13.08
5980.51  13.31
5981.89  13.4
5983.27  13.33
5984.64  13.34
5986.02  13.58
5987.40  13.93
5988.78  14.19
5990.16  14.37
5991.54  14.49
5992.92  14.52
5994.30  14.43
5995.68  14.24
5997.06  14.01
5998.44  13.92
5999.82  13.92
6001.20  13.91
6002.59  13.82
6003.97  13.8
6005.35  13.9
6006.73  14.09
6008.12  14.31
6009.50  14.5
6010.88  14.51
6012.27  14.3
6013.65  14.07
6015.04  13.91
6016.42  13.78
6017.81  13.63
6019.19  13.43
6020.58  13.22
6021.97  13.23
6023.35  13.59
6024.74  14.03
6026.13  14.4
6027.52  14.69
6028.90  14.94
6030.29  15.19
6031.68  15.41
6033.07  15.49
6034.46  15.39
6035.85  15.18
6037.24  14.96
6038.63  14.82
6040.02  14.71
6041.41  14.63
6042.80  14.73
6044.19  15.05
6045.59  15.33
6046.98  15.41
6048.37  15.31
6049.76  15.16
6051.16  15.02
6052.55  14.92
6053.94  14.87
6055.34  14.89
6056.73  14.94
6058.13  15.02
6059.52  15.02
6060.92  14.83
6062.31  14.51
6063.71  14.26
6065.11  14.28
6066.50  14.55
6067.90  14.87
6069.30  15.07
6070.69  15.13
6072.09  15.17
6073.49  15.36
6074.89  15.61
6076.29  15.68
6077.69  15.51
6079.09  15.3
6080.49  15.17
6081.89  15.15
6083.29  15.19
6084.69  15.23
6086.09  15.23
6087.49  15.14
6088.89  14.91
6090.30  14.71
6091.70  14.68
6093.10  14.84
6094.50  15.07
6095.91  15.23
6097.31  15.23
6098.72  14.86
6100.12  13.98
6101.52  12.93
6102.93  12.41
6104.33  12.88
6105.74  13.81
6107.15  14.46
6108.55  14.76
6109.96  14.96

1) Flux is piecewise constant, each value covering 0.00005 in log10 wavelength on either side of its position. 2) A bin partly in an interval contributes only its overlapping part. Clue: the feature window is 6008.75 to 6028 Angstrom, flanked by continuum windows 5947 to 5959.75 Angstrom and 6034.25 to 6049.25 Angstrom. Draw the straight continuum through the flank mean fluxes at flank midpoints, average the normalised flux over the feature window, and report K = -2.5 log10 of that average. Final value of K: 0.05 mag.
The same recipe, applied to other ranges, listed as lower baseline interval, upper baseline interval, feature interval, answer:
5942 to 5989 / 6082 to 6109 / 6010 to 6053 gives -0.04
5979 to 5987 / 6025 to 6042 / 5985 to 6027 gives 0.01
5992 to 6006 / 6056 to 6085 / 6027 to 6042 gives -0.04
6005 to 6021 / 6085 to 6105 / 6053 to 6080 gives -0.05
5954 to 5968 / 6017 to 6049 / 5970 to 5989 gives 0.03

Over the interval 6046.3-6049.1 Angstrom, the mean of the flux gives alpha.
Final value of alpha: 15.4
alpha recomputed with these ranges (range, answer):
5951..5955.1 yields 13.2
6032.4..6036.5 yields 15.4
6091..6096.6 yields 15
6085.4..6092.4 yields 14.9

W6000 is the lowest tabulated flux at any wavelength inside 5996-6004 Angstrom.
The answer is 13.8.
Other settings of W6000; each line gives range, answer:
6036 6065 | 14.26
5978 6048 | 13.08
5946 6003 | 12.97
